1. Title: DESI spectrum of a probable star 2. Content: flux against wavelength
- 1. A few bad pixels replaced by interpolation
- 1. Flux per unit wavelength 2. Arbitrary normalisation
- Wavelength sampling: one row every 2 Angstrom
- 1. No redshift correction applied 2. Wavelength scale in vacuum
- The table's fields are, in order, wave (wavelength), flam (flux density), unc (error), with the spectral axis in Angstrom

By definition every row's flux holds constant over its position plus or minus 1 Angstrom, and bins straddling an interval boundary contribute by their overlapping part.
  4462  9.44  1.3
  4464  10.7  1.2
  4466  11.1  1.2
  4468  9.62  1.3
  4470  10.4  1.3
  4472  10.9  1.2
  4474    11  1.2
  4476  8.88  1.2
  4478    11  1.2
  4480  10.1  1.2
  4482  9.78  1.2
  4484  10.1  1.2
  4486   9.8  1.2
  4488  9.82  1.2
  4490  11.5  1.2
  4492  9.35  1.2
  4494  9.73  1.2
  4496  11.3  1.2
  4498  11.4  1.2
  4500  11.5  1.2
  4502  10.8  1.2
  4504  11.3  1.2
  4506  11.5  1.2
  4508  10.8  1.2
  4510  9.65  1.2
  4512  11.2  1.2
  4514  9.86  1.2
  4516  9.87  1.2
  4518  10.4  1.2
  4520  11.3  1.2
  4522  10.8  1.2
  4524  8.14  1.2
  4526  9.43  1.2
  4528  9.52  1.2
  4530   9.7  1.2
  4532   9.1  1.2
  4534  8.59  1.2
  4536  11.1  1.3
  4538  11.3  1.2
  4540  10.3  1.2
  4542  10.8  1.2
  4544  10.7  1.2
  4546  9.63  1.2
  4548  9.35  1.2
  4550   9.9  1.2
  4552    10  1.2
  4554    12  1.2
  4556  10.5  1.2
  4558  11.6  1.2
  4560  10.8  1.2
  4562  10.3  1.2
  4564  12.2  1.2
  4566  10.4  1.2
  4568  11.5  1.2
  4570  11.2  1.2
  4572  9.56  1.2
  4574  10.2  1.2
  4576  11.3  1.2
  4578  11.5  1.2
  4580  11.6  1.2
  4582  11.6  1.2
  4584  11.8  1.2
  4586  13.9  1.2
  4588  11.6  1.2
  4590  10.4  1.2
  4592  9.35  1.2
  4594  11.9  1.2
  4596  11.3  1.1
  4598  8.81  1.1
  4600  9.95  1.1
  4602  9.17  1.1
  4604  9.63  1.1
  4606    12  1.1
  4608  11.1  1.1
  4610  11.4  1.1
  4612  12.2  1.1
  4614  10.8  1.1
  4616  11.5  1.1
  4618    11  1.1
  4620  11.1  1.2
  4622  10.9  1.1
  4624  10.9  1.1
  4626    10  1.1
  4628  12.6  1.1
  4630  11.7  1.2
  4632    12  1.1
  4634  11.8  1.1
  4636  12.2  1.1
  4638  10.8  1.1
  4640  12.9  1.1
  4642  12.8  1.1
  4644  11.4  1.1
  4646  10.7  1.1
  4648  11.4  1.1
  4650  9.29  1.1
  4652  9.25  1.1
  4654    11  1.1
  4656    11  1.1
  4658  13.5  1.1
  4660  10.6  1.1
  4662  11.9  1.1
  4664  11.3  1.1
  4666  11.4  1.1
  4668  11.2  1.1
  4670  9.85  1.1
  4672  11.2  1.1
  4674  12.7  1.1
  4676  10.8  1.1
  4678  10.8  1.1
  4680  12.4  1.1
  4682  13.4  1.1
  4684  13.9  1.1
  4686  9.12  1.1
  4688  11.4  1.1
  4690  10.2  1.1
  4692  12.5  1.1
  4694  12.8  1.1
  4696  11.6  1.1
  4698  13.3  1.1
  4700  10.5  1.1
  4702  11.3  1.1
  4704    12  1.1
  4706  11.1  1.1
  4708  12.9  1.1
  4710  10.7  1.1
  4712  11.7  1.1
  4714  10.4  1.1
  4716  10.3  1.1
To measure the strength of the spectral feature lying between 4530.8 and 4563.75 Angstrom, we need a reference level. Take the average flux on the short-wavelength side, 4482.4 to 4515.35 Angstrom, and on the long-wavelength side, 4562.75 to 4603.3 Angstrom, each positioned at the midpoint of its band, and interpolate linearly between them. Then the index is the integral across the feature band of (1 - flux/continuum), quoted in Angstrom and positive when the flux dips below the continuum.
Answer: 1.2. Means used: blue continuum 10.6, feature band 10.4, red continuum 10.9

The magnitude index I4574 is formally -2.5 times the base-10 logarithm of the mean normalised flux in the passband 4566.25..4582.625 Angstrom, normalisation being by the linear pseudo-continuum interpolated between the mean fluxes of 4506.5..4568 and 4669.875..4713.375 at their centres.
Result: -0.04 mag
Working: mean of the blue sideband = 10.3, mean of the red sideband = 11.7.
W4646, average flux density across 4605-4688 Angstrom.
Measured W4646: 11.4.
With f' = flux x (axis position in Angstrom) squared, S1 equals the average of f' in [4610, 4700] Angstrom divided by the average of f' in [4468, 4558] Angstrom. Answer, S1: 1.2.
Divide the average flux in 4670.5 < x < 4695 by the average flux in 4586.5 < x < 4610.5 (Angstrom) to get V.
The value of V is 1.11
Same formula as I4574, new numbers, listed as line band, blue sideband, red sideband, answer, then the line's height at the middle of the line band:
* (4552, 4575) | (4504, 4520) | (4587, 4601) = -0.04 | 10.5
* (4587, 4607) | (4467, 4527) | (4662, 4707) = 0.06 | 11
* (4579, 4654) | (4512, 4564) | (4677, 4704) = -0.01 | 11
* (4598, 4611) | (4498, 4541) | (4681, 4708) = 0.06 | 11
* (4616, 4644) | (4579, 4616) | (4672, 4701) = -0.03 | 11.3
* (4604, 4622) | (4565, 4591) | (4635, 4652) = 0.00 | 11.3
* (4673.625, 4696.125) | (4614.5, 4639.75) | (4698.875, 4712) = -0.03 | 11.4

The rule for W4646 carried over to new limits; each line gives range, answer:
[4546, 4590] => 11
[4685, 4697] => 11.3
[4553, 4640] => 11.1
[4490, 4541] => 10.3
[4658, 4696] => 11.6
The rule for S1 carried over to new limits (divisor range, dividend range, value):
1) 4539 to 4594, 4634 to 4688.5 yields 1.09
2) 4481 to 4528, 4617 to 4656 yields 1.15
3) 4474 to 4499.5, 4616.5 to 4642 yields 1.19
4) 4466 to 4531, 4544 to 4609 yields 1.08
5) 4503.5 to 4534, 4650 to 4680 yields 1.18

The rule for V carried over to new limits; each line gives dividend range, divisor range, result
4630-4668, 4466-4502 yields 1.10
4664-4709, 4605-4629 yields 1.03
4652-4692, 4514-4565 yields 1.11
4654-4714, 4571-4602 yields 1.06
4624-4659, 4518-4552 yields 1.14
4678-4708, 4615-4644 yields 1.02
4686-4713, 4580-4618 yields 1.05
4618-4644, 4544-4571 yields 1.08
